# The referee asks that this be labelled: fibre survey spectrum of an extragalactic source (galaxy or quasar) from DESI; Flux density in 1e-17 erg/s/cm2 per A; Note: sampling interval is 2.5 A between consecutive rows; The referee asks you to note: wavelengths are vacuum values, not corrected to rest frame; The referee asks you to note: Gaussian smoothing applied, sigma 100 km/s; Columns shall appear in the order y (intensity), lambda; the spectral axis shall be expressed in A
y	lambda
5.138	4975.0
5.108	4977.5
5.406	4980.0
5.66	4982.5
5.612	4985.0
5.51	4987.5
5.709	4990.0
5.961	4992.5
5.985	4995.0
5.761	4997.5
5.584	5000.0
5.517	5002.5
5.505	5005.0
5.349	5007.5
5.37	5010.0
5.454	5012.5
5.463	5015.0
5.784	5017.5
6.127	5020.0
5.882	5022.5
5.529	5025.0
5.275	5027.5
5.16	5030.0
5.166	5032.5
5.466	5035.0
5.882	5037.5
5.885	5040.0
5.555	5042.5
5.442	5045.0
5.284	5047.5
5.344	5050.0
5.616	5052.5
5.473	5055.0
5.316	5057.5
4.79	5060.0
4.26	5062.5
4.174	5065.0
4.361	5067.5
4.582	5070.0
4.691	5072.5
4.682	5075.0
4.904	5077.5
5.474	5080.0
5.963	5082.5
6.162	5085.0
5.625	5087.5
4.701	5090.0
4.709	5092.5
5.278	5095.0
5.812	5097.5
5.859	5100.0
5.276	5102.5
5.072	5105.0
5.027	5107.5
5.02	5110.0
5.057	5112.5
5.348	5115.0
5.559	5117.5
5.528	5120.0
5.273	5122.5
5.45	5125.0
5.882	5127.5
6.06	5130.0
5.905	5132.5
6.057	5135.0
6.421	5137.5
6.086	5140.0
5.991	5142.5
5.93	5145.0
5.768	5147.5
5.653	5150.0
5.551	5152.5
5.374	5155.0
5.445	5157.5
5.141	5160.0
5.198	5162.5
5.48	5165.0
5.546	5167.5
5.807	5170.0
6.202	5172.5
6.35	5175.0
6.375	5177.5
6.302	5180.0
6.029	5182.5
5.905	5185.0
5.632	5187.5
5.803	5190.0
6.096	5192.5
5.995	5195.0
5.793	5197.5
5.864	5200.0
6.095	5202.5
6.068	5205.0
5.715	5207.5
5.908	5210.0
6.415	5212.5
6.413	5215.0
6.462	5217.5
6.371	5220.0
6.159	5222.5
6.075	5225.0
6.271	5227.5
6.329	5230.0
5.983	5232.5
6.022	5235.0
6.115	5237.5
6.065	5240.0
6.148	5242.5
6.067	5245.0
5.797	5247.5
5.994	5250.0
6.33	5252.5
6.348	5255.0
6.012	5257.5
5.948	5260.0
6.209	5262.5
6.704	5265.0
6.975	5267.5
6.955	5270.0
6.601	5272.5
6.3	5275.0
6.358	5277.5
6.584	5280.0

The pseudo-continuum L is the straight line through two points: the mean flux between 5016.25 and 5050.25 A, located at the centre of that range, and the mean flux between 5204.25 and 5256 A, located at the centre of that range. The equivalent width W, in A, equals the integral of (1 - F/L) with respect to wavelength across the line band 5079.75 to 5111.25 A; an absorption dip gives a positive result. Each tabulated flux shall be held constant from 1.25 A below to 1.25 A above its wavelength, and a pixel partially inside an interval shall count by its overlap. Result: 2.0 A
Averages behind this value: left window 5.56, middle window 5.38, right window 6.15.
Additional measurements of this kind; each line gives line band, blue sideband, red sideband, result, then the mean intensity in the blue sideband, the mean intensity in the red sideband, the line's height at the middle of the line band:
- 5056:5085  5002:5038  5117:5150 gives 3.9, 5.52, 5.84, 5.66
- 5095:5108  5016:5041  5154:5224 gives 0.8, 5.61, 5.93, 5.76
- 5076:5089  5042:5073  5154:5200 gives -1.1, 4.99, 5.81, 5.16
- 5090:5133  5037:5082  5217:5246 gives 0.3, 5.1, 6.17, 5.42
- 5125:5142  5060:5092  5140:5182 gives -1.6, 4.95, 5.77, 5.51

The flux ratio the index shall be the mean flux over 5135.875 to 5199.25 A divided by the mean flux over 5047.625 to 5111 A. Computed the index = 1.14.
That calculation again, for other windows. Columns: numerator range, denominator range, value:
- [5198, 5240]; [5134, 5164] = 1.07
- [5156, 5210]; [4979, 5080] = 1.09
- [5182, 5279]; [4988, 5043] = 1.10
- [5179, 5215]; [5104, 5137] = 1.09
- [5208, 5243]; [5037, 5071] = 1.21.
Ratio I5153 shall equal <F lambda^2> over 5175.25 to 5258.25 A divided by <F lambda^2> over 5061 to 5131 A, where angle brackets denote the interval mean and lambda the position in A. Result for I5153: 1.2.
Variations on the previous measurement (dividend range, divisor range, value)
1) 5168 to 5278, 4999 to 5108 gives 1.24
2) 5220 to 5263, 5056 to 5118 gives 1.27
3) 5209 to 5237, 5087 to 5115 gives 1.25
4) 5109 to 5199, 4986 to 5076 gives 1.13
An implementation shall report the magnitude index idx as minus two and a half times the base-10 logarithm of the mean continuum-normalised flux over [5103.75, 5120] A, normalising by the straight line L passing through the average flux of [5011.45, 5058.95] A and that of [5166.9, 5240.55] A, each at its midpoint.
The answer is 0.113 mag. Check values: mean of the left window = 5.53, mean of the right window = 6.08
